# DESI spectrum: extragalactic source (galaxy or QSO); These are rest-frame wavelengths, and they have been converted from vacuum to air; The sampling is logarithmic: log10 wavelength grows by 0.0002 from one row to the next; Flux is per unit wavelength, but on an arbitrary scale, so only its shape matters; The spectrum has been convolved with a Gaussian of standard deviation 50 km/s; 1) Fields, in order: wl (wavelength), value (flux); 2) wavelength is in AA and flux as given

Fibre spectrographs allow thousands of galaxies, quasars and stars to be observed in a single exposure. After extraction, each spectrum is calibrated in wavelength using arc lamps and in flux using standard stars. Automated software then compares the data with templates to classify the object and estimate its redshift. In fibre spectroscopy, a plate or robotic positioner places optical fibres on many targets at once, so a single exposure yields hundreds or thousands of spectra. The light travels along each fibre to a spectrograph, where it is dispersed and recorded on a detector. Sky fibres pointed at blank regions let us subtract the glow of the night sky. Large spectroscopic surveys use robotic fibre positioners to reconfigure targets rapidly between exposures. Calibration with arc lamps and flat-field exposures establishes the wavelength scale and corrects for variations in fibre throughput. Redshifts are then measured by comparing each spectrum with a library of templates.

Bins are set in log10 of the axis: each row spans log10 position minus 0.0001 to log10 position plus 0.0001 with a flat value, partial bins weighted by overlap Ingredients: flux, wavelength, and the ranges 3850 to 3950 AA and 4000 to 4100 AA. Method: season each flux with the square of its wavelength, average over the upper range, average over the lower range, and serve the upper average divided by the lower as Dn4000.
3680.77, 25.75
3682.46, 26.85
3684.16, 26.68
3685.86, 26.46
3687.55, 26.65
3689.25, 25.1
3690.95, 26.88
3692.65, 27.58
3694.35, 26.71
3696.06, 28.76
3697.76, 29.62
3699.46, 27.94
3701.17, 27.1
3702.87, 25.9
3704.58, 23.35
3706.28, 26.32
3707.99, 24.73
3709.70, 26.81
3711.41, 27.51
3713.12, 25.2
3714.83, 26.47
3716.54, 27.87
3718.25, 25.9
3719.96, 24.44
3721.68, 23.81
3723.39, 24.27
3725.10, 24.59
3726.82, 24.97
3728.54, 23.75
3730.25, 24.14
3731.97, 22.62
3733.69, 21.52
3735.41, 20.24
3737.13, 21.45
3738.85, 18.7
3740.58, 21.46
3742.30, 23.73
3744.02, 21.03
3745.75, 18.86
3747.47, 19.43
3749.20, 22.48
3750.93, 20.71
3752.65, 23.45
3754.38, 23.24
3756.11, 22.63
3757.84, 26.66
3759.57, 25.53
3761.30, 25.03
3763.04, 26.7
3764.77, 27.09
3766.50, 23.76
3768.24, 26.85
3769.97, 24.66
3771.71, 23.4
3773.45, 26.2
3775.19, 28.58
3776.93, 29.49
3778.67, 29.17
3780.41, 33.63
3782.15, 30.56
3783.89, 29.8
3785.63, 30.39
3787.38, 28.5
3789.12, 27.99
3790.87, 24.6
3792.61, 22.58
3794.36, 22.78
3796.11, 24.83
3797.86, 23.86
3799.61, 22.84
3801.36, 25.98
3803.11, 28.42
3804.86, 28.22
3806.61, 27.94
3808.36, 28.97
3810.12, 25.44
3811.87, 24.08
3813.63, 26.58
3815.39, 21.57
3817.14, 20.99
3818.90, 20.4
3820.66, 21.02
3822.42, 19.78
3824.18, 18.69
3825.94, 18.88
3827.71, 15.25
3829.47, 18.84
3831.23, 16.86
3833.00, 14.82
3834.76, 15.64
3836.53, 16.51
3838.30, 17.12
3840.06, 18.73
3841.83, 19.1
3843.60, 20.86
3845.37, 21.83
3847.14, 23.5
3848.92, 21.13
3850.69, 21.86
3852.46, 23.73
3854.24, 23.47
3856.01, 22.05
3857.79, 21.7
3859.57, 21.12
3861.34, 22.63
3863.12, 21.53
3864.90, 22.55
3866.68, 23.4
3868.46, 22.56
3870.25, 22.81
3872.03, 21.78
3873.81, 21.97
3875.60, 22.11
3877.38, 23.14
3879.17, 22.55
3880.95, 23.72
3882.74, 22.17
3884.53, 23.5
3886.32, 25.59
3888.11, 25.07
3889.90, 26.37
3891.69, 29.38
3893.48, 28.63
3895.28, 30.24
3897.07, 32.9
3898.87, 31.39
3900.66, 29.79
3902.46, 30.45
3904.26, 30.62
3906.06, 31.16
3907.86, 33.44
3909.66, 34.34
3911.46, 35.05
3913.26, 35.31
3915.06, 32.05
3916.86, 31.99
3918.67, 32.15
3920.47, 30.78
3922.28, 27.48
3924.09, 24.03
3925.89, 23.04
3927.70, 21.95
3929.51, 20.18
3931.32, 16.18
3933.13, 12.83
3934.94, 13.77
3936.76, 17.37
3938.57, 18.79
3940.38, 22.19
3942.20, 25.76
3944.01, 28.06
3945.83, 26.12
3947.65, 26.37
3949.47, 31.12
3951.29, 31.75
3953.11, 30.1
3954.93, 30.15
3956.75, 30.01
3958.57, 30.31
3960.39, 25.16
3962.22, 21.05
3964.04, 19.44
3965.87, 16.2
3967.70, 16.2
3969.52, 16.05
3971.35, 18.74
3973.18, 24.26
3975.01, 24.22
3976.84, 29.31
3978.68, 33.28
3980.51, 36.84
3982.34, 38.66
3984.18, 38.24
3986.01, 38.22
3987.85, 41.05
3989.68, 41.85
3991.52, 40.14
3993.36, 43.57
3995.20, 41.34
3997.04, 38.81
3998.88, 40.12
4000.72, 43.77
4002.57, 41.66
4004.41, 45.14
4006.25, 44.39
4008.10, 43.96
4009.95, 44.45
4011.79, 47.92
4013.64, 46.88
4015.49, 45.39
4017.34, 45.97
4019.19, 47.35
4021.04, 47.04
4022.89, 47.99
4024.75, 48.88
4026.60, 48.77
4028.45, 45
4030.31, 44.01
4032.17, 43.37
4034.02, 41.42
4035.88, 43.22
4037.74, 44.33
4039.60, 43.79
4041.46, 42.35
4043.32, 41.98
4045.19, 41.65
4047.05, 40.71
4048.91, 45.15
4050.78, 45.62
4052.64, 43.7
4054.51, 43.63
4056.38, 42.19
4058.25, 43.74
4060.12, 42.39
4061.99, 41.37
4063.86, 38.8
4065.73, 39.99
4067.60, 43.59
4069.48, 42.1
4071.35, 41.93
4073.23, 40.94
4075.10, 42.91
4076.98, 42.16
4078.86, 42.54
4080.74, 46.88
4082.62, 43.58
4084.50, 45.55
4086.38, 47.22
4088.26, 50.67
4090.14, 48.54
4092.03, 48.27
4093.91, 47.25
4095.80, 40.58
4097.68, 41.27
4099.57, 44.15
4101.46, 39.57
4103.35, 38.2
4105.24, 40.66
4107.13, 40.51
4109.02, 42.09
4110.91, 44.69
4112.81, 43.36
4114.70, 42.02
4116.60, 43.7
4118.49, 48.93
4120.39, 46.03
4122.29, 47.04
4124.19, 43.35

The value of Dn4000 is 1.88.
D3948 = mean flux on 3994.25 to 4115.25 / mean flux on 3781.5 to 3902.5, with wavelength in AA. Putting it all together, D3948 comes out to 1.86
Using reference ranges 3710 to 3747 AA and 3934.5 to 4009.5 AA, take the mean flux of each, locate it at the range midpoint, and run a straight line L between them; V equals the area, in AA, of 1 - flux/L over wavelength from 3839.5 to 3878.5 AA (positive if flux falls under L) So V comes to 7.8 AA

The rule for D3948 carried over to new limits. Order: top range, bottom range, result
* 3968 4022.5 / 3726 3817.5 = 1.56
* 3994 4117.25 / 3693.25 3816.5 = 1.73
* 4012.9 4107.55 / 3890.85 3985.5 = 1.62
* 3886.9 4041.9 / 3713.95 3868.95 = 1.42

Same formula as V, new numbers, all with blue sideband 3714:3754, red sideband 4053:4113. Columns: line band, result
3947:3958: 1.7 AA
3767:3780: -1.0 AA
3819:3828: 2.9 AA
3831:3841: 4.2 AA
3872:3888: 4.2 AA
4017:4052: -3.7 AA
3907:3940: 8.0 AA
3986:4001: -1.2 AA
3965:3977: 5.4 AA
